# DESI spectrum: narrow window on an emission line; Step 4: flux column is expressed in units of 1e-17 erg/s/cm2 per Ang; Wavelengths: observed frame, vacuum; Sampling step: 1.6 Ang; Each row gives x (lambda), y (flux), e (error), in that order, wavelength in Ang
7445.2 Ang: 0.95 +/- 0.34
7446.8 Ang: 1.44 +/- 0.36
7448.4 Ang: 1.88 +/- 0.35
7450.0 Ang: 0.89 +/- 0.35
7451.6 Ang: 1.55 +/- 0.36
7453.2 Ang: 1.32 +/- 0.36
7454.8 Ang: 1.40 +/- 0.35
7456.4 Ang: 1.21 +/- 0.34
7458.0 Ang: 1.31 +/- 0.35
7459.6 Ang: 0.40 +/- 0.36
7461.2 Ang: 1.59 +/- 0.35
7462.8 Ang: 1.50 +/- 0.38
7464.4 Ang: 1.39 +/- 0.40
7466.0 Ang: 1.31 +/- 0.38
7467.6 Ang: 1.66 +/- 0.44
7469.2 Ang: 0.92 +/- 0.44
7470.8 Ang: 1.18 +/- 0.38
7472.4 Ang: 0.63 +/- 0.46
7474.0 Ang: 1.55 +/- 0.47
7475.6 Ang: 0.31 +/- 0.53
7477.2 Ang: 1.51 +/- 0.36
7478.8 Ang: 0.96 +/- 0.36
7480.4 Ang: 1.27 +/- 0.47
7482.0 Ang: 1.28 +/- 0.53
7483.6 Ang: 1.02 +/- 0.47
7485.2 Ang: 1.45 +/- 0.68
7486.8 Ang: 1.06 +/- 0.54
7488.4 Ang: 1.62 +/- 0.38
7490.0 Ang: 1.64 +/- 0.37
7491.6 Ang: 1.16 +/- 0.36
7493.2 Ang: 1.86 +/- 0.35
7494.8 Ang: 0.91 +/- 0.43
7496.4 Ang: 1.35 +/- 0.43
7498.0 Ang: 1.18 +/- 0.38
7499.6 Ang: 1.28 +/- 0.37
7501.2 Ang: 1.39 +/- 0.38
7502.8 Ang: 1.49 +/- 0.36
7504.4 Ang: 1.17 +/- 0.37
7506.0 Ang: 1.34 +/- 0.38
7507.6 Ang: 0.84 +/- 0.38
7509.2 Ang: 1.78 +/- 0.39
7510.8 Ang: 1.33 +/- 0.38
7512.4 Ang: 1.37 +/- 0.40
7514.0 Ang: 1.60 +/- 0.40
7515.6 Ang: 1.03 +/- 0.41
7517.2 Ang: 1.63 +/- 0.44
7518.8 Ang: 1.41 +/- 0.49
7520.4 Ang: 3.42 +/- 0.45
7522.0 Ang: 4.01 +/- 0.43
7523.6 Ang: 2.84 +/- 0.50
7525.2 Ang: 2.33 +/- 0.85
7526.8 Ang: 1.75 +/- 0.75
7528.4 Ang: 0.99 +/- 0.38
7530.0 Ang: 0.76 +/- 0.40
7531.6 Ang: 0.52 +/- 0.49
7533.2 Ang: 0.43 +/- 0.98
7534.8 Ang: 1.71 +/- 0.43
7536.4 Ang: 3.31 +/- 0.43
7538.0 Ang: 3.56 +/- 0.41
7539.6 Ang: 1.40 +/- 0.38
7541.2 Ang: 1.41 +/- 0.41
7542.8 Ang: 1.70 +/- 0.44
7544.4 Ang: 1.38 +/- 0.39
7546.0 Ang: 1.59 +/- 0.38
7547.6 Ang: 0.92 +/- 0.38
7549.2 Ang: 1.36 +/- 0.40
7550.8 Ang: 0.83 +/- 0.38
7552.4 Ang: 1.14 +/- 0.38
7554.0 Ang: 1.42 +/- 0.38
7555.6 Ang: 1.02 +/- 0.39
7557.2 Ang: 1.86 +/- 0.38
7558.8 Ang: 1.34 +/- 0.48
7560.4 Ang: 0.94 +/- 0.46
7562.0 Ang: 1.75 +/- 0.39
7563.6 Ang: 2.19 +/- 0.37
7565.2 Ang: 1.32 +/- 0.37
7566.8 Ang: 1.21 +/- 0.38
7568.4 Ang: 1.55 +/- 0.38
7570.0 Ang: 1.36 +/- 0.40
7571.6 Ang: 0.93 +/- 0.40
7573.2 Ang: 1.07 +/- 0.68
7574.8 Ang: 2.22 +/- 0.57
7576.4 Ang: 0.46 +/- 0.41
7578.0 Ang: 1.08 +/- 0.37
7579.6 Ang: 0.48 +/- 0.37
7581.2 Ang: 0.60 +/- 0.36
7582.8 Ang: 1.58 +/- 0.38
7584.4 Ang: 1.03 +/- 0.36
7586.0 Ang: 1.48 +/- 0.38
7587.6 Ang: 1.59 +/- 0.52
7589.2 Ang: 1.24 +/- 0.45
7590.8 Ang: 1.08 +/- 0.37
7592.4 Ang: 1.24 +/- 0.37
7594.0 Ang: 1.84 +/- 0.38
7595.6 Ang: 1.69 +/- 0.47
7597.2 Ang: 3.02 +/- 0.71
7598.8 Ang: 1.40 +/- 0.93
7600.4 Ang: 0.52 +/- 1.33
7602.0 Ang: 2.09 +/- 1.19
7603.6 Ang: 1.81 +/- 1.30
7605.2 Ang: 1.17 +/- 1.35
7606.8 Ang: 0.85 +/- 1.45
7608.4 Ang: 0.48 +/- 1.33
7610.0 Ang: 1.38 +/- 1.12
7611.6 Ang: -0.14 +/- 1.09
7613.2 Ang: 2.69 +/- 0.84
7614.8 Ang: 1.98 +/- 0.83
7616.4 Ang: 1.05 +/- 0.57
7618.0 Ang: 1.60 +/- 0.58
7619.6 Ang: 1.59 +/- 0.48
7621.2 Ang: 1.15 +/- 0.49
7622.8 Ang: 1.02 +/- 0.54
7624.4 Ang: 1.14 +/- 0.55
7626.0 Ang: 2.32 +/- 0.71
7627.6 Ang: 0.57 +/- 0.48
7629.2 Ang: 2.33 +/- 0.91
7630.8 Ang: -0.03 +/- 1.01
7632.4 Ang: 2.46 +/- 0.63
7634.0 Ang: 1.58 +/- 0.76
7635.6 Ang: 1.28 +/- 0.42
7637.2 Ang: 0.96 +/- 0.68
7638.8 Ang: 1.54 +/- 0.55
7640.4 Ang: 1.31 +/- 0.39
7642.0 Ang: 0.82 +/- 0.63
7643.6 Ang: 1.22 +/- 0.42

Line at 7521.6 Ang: [S II] 6716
